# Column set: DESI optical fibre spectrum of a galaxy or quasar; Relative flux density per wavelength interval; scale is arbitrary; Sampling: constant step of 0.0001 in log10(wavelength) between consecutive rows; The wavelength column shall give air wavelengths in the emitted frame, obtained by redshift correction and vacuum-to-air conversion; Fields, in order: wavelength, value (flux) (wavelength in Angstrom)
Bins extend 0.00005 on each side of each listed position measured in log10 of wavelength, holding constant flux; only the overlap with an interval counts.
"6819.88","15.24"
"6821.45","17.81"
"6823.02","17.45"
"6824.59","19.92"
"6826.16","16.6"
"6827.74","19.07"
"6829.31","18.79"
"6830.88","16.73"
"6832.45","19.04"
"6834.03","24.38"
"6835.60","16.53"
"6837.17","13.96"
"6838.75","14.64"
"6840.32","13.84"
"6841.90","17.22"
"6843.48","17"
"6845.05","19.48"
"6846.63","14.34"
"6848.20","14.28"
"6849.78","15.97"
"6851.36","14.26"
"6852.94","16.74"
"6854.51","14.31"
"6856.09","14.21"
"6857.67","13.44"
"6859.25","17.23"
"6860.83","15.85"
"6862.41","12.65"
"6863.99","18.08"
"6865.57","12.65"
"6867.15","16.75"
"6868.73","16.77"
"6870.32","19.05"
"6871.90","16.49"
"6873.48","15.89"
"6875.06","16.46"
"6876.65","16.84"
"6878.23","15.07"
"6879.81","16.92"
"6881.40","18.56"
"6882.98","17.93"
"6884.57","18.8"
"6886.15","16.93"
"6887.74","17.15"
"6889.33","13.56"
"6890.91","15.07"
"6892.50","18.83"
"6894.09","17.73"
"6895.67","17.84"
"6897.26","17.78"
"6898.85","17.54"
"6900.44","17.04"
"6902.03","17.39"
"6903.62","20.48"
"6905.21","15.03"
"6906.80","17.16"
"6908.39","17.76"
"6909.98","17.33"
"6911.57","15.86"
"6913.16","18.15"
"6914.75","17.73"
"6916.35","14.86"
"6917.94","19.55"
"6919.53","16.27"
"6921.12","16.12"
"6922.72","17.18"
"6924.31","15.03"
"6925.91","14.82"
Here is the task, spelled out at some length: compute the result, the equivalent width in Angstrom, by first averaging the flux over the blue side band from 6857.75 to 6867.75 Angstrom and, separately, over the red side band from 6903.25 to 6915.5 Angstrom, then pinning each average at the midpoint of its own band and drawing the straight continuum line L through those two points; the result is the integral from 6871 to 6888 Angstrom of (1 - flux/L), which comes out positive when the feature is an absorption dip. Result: -0.99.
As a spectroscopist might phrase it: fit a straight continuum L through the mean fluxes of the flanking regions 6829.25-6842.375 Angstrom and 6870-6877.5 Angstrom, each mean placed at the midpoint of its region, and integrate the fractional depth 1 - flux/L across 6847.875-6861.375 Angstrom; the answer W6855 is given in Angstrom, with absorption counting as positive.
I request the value 1.4 Angstrom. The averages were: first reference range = 17.2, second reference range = 16.8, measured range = 15.2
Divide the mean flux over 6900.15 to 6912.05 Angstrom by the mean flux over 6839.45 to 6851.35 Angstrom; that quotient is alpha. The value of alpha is 1.09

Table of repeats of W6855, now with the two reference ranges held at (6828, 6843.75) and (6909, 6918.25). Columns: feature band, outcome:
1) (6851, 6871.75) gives 1.97 Angstrom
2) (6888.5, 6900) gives 0.17 Angstrom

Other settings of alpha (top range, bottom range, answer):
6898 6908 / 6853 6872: 1.12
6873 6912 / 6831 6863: 1.07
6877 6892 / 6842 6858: 1.08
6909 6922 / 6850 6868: 1.12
